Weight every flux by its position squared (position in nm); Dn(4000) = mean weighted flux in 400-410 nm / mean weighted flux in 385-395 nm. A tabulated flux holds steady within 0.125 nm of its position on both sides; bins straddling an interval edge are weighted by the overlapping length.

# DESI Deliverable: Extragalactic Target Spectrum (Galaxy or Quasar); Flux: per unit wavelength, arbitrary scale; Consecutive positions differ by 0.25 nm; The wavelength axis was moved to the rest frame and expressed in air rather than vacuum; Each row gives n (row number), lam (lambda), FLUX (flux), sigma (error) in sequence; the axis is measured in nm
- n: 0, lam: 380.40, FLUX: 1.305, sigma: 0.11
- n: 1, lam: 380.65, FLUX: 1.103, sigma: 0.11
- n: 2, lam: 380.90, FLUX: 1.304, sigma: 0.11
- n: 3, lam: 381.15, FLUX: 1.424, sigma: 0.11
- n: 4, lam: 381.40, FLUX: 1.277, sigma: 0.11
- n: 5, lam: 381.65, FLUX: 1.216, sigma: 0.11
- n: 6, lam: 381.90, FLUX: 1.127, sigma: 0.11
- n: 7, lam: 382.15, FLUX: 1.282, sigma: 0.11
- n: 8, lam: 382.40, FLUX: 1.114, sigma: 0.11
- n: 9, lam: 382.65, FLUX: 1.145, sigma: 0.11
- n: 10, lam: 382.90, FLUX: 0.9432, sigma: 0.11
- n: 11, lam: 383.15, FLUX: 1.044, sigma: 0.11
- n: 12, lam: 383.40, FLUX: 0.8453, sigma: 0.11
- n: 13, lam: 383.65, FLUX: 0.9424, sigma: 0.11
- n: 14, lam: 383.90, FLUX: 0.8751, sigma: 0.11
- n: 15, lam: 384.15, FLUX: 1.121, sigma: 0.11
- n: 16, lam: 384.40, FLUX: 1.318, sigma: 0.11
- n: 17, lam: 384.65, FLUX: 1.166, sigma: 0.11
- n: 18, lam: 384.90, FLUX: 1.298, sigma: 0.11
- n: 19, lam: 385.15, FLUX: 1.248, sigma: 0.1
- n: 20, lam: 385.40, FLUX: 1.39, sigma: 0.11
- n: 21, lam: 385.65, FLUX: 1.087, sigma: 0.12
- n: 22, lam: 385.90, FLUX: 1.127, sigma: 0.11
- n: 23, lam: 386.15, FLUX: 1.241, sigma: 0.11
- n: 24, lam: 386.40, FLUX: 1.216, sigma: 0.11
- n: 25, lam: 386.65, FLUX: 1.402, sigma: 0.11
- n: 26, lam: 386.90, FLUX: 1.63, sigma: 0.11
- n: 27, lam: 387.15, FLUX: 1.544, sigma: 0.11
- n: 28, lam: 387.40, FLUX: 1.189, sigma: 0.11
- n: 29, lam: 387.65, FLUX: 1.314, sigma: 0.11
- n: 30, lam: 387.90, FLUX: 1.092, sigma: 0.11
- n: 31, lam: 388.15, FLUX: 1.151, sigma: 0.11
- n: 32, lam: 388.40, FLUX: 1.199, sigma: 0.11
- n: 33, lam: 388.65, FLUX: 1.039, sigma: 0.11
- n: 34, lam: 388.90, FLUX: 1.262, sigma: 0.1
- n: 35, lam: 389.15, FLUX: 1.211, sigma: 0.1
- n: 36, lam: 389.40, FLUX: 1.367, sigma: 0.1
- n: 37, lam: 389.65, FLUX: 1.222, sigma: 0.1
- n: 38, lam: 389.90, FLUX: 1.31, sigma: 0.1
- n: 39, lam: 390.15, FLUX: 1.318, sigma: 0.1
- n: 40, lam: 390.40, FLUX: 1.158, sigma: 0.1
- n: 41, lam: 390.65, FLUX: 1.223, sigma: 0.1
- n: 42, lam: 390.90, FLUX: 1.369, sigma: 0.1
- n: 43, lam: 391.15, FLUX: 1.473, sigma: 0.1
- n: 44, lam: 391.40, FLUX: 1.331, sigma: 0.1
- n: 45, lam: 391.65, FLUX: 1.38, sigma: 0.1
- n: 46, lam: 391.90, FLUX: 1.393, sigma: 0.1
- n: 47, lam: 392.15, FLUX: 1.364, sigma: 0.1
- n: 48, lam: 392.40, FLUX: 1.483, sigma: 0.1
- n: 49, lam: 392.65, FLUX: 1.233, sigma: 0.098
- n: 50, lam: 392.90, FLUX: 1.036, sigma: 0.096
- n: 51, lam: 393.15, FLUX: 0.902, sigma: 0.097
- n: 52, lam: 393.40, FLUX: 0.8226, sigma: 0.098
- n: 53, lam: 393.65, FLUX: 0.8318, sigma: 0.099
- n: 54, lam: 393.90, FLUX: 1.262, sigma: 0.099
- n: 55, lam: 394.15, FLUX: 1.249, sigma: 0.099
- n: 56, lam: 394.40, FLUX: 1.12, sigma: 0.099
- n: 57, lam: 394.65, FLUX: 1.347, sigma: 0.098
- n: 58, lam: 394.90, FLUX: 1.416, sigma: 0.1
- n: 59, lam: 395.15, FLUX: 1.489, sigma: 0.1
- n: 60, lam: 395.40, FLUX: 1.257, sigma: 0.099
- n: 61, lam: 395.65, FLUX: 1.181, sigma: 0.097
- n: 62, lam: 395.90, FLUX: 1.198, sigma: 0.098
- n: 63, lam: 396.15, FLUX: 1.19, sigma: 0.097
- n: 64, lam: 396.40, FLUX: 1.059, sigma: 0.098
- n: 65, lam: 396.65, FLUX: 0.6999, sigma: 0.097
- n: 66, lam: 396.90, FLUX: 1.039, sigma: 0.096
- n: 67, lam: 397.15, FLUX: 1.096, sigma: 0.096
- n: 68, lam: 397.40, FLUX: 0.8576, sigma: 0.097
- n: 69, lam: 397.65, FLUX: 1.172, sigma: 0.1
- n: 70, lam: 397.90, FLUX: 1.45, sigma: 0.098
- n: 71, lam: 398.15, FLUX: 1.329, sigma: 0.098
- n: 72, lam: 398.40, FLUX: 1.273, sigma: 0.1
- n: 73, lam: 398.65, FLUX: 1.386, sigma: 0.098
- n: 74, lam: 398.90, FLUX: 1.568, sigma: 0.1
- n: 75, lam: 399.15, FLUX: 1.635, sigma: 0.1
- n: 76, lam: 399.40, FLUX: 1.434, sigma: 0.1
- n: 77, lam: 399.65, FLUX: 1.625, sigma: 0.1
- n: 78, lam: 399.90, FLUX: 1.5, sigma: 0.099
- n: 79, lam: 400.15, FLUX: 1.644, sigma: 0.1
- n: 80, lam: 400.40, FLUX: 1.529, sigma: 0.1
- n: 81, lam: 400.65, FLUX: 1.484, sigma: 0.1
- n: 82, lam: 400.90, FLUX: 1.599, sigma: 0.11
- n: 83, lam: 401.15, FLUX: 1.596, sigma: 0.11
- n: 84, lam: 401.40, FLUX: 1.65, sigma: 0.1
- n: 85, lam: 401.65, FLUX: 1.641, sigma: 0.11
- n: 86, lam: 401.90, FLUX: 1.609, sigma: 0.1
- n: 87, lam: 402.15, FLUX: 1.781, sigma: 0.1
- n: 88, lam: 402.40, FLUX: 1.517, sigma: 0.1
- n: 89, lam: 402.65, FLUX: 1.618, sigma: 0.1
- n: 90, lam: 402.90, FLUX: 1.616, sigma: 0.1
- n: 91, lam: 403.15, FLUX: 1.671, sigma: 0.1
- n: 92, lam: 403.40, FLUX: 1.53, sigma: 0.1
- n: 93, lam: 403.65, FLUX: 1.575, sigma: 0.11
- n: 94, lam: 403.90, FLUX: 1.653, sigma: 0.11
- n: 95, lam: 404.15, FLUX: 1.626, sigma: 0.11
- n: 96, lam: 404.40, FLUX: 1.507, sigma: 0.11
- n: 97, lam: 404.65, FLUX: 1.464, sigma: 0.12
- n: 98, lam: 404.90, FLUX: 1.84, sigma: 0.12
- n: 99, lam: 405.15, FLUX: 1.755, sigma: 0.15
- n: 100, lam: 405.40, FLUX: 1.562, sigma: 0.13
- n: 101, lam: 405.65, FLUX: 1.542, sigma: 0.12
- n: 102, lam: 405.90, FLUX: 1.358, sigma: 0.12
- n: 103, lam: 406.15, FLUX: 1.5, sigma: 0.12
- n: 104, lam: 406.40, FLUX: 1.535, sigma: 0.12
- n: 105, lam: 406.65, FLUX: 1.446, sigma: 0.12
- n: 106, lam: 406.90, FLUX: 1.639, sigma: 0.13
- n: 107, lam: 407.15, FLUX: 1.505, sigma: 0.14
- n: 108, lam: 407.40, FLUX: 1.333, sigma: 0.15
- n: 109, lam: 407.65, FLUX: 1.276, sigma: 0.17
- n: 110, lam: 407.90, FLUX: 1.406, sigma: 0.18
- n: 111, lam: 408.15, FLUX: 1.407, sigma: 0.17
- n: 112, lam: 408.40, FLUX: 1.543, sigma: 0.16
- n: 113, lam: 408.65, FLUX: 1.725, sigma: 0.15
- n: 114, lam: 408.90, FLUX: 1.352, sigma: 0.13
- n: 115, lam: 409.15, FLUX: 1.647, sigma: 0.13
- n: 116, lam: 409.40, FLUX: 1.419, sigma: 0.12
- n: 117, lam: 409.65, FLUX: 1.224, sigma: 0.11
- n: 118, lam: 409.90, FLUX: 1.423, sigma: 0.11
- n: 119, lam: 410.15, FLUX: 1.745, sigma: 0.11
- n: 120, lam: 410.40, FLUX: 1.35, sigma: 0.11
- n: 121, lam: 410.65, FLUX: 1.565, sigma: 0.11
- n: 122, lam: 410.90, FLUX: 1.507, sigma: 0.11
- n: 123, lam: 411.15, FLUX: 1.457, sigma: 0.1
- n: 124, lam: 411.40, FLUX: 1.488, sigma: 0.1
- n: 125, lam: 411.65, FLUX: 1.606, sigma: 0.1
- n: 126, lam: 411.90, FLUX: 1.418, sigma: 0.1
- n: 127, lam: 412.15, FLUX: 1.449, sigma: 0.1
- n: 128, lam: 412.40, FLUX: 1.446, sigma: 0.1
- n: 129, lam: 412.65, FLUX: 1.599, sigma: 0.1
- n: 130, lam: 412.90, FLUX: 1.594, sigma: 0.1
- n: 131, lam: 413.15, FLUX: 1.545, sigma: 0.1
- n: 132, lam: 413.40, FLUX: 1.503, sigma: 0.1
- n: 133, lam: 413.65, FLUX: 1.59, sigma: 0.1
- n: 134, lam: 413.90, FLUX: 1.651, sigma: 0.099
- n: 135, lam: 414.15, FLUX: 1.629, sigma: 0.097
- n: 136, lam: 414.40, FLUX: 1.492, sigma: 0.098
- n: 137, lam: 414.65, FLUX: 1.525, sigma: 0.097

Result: 1.3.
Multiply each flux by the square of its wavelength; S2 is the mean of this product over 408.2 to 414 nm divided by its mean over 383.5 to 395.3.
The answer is 1.4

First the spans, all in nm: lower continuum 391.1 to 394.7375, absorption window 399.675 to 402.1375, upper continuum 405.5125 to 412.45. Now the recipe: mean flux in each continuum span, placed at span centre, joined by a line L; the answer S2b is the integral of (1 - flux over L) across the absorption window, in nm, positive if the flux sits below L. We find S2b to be -0.464 nm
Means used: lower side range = 1.21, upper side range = 1.48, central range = 1.59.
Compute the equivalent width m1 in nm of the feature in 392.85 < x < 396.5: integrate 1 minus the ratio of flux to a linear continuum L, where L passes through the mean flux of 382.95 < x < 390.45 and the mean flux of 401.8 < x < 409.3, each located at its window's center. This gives 0.52 nm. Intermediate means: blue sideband 1.21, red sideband 1.55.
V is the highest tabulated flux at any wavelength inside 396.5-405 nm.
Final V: 1.84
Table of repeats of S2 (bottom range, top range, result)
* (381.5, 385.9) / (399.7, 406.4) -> 1.56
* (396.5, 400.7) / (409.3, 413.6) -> 1.19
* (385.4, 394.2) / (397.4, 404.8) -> 1.30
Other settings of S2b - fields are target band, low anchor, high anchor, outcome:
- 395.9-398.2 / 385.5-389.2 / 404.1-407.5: 0.503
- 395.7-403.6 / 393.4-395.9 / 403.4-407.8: -0.288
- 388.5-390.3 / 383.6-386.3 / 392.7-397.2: -0.148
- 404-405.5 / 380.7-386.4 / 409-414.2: -0.209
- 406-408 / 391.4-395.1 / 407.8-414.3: -0.016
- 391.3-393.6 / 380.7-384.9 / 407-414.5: 0.107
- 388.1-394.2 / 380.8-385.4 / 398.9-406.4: 0.488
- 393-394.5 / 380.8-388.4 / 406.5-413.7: 0.317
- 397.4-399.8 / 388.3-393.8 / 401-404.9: 0.115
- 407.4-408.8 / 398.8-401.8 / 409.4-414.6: 0.070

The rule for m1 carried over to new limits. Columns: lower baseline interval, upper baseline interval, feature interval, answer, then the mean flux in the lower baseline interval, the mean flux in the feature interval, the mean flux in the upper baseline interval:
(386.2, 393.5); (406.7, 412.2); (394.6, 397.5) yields 0.39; 1.26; 1.15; 1.48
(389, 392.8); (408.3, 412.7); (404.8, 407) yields -0.18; 1.32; 1.57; 1.5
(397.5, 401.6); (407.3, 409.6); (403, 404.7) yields -0.13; 1.49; 1.58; 1.45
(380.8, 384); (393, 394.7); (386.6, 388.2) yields -0.35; 1.12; 1.34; 1.06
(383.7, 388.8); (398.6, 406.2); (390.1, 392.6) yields -0.01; 1.23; 1.35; 1.58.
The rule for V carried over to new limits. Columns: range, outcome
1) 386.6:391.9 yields 1.63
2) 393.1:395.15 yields 1.489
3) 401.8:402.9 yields 1.781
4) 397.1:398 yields 1.45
